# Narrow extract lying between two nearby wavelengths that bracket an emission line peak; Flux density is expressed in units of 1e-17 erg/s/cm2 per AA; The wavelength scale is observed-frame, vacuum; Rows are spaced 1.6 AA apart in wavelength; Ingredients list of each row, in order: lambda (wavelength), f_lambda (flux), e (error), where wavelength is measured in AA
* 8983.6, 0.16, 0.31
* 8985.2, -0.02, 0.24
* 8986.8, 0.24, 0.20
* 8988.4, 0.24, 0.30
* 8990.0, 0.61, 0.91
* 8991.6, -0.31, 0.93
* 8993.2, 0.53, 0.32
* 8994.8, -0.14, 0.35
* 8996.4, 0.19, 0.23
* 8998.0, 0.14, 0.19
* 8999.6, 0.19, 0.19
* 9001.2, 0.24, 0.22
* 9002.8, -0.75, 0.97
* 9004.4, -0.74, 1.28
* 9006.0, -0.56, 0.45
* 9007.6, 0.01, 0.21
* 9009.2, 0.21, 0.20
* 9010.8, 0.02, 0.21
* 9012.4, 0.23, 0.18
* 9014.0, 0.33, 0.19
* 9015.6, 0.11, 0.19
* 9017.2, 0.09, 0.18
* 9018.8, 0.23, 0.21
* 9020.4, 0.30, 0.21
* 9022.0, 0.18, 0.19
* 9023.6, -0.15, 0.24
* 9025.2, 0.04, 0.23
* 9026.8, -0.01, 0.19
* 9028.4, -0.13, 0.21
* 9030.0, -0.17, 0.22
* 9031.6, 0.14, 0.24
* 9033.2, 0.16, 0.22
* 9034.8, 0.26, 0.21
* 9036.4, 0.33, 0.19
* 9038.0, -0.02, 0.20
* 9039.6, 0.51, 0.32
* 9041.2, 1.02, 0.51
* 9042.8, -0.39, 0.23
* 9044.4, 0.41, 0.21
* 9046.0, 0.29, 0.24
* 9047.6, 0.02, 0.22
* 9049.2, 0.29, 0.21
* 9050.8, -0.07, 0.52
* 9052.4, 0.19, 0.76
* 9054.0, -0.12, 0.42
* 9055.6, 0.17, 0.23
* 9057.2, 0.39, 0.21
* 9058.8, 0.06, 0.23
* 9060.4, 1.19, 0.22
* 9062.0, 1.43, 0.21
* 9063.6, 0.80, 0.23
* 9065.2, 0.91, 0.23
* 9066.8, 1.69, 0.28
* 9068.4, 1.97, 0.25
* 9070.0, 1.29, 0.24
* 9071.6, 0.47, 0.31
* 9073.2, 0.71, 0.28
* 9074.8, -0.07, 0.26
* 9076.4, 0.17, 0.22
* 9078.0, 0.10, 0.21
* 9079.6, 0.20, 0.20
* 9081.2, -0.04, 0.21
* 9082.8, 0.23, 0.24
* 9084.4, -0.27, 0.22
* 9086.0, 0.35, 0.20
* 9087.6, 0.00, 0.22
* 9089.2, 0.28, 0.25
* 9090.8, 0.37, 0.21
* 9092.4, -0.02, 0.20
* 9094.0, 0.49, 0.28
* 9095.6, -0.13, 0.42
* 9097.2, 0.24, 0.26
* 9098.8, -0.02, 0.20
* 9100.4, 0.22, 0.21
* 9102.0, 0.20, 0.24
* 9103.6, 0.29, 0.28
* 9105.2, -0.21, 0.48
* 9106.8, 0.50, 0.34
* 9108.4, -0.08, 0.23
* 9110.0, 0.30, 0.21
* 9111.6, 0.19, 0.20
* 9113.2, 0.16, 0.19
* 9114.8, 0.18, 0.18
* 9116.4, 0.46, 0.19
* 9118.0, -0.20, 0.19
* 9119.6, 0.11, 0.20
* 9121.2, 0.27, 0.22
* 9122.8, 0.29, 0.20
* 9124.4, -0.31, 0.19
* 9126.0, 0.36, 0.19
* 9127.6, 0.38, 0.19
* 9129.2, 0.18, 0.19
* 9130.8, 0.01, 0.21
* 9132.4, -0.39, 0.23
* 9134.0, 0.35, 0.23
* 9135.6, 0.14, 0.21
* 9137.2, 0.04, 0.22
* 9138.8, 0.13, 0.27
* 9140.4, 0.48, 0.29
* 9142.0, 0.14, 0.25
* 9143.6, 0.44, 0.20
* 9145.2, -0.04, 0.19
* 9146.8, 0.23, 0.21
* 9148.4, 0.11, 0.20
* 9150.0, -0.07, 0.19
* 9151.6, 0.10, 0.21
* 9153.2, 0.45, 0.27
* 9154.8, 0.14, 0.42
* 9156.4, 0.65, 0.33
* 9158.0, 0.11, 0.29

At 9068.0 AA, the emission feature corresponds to [O II] 3727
